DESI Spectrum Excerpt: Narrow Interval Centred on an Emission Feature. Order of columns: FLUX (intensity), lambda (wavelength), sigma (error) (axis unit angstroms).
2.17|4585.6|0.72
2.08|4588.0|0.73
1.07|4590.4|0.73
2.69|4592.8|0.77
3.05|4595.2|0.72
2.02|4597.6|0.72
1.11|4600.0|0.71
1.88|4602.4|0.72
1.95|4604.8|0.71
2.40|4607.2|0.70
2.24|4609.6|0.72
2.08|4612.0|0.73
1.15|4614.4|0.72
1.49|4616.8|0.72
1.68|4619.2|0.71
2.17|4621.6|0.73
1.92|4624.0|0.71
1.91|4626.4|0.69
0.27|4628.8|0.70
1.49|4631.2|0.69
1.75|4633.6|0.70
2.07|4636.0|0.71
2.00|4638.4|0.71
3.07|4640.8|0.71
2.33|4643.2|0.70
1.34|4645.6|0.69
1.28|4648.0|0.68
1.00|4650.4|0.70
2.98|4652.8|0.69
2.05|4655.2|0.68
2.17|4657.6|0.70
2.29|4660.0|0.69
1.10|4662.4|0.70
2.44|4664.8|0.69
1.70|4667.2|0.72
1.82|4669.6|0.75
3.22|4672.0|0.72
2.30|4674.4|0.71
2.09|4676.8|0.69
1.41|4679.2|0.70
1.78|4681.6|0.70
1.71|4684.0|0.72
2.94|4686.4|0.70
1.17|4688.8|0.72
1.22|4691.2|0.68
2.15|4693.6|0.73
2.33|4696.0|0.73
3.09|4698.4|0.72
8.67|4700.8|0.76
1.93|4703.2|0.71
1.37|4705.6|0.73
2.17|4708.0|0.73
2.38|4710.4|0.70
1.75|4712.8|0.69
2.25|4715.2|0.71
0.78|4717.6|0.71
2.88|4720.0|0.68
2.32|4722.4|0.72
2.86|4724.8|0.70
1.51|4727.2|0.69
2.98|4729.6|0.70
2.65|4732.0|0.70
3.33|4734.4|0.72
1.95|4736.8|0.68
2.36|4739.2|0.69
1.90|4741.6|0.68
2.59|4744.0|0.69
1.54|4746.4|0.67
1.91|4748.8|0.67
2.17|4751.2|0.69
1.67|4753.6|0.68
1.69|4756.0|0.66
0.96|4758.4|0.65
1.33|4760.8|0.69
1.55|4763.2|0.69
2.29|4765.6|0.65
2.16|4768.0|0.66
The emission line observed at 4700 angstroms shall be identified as H-gamma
